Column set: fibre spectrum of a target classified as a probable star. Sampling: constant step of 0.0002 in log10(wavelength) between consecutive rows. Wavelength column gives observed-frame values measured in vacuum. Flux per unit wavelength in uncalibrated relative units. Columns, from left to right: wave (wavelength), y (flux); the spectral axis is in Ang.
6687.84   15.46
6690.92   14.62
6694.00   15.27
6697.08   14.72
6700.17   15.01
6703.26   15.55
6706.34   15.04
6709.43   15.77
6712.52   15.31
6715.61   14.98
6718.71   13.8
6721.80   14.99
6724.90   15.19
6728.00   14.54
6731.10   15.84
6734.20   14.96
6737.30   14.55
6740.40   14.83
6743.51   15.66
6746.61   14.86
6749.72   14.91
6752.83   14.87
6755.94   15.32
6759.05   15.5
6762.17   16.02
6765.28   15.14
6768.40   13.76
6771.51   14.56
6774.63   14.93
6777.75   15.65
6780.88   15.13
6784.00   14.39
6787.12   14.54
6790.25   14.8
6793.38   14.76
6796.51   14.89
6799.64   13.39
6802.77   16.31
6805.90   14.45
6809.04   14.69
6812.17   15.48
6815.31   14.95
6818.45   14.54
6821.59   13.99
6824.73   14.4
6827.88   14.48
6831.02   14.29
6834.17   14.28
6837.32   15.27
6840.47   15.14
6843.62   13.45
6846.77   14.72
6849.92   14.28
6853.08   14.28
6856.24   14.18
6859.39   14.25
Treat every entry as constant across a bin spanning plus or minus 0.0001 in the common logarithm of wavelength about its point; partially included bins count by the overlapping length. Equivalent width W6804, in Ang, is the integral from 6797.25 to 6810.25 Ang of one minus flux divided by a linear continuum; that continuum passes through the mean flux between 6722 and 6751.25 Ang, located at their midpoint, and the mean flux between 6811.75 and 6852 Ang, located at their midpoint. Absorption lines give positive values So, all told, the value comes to 0.0 Ang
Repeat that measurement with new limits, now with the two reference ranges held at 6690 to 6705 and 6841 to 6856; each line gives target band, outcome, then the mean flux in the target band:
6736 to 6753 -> -0.2 Ang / 15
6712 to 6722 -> 0.2 Ang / 14.7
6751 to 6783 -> -0.9 Ang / 15.1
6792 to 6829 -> -0.6 Ang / 14.7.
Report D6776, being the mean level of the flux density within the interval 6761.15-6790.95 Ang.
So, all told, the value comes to 14.9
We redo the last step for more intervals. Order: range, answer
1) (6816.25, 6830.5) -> 14.4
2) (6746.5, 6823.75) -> 14.9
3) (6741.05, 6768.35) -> 15.2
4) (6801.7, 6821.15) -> 15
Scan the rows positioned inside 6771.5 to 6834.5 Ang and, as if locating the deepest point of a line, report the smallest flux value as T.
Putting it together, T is 13.39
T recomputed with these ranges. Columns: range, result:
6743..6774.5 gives 13.76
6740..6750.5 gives 14.83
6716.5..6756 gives 13.8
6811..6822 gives 13.99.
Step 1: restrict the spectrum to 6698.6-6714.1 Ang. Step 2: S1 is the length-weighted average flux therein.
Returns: 15.3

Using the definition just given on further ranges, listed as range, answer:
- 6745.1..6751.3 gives 14.9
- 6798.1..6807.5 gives 14.7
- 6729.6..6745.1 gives 15.2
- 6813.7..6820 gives 14.7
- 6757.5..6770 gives 15.1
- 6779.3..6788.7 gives 14.7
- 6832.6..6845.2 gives 14.5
